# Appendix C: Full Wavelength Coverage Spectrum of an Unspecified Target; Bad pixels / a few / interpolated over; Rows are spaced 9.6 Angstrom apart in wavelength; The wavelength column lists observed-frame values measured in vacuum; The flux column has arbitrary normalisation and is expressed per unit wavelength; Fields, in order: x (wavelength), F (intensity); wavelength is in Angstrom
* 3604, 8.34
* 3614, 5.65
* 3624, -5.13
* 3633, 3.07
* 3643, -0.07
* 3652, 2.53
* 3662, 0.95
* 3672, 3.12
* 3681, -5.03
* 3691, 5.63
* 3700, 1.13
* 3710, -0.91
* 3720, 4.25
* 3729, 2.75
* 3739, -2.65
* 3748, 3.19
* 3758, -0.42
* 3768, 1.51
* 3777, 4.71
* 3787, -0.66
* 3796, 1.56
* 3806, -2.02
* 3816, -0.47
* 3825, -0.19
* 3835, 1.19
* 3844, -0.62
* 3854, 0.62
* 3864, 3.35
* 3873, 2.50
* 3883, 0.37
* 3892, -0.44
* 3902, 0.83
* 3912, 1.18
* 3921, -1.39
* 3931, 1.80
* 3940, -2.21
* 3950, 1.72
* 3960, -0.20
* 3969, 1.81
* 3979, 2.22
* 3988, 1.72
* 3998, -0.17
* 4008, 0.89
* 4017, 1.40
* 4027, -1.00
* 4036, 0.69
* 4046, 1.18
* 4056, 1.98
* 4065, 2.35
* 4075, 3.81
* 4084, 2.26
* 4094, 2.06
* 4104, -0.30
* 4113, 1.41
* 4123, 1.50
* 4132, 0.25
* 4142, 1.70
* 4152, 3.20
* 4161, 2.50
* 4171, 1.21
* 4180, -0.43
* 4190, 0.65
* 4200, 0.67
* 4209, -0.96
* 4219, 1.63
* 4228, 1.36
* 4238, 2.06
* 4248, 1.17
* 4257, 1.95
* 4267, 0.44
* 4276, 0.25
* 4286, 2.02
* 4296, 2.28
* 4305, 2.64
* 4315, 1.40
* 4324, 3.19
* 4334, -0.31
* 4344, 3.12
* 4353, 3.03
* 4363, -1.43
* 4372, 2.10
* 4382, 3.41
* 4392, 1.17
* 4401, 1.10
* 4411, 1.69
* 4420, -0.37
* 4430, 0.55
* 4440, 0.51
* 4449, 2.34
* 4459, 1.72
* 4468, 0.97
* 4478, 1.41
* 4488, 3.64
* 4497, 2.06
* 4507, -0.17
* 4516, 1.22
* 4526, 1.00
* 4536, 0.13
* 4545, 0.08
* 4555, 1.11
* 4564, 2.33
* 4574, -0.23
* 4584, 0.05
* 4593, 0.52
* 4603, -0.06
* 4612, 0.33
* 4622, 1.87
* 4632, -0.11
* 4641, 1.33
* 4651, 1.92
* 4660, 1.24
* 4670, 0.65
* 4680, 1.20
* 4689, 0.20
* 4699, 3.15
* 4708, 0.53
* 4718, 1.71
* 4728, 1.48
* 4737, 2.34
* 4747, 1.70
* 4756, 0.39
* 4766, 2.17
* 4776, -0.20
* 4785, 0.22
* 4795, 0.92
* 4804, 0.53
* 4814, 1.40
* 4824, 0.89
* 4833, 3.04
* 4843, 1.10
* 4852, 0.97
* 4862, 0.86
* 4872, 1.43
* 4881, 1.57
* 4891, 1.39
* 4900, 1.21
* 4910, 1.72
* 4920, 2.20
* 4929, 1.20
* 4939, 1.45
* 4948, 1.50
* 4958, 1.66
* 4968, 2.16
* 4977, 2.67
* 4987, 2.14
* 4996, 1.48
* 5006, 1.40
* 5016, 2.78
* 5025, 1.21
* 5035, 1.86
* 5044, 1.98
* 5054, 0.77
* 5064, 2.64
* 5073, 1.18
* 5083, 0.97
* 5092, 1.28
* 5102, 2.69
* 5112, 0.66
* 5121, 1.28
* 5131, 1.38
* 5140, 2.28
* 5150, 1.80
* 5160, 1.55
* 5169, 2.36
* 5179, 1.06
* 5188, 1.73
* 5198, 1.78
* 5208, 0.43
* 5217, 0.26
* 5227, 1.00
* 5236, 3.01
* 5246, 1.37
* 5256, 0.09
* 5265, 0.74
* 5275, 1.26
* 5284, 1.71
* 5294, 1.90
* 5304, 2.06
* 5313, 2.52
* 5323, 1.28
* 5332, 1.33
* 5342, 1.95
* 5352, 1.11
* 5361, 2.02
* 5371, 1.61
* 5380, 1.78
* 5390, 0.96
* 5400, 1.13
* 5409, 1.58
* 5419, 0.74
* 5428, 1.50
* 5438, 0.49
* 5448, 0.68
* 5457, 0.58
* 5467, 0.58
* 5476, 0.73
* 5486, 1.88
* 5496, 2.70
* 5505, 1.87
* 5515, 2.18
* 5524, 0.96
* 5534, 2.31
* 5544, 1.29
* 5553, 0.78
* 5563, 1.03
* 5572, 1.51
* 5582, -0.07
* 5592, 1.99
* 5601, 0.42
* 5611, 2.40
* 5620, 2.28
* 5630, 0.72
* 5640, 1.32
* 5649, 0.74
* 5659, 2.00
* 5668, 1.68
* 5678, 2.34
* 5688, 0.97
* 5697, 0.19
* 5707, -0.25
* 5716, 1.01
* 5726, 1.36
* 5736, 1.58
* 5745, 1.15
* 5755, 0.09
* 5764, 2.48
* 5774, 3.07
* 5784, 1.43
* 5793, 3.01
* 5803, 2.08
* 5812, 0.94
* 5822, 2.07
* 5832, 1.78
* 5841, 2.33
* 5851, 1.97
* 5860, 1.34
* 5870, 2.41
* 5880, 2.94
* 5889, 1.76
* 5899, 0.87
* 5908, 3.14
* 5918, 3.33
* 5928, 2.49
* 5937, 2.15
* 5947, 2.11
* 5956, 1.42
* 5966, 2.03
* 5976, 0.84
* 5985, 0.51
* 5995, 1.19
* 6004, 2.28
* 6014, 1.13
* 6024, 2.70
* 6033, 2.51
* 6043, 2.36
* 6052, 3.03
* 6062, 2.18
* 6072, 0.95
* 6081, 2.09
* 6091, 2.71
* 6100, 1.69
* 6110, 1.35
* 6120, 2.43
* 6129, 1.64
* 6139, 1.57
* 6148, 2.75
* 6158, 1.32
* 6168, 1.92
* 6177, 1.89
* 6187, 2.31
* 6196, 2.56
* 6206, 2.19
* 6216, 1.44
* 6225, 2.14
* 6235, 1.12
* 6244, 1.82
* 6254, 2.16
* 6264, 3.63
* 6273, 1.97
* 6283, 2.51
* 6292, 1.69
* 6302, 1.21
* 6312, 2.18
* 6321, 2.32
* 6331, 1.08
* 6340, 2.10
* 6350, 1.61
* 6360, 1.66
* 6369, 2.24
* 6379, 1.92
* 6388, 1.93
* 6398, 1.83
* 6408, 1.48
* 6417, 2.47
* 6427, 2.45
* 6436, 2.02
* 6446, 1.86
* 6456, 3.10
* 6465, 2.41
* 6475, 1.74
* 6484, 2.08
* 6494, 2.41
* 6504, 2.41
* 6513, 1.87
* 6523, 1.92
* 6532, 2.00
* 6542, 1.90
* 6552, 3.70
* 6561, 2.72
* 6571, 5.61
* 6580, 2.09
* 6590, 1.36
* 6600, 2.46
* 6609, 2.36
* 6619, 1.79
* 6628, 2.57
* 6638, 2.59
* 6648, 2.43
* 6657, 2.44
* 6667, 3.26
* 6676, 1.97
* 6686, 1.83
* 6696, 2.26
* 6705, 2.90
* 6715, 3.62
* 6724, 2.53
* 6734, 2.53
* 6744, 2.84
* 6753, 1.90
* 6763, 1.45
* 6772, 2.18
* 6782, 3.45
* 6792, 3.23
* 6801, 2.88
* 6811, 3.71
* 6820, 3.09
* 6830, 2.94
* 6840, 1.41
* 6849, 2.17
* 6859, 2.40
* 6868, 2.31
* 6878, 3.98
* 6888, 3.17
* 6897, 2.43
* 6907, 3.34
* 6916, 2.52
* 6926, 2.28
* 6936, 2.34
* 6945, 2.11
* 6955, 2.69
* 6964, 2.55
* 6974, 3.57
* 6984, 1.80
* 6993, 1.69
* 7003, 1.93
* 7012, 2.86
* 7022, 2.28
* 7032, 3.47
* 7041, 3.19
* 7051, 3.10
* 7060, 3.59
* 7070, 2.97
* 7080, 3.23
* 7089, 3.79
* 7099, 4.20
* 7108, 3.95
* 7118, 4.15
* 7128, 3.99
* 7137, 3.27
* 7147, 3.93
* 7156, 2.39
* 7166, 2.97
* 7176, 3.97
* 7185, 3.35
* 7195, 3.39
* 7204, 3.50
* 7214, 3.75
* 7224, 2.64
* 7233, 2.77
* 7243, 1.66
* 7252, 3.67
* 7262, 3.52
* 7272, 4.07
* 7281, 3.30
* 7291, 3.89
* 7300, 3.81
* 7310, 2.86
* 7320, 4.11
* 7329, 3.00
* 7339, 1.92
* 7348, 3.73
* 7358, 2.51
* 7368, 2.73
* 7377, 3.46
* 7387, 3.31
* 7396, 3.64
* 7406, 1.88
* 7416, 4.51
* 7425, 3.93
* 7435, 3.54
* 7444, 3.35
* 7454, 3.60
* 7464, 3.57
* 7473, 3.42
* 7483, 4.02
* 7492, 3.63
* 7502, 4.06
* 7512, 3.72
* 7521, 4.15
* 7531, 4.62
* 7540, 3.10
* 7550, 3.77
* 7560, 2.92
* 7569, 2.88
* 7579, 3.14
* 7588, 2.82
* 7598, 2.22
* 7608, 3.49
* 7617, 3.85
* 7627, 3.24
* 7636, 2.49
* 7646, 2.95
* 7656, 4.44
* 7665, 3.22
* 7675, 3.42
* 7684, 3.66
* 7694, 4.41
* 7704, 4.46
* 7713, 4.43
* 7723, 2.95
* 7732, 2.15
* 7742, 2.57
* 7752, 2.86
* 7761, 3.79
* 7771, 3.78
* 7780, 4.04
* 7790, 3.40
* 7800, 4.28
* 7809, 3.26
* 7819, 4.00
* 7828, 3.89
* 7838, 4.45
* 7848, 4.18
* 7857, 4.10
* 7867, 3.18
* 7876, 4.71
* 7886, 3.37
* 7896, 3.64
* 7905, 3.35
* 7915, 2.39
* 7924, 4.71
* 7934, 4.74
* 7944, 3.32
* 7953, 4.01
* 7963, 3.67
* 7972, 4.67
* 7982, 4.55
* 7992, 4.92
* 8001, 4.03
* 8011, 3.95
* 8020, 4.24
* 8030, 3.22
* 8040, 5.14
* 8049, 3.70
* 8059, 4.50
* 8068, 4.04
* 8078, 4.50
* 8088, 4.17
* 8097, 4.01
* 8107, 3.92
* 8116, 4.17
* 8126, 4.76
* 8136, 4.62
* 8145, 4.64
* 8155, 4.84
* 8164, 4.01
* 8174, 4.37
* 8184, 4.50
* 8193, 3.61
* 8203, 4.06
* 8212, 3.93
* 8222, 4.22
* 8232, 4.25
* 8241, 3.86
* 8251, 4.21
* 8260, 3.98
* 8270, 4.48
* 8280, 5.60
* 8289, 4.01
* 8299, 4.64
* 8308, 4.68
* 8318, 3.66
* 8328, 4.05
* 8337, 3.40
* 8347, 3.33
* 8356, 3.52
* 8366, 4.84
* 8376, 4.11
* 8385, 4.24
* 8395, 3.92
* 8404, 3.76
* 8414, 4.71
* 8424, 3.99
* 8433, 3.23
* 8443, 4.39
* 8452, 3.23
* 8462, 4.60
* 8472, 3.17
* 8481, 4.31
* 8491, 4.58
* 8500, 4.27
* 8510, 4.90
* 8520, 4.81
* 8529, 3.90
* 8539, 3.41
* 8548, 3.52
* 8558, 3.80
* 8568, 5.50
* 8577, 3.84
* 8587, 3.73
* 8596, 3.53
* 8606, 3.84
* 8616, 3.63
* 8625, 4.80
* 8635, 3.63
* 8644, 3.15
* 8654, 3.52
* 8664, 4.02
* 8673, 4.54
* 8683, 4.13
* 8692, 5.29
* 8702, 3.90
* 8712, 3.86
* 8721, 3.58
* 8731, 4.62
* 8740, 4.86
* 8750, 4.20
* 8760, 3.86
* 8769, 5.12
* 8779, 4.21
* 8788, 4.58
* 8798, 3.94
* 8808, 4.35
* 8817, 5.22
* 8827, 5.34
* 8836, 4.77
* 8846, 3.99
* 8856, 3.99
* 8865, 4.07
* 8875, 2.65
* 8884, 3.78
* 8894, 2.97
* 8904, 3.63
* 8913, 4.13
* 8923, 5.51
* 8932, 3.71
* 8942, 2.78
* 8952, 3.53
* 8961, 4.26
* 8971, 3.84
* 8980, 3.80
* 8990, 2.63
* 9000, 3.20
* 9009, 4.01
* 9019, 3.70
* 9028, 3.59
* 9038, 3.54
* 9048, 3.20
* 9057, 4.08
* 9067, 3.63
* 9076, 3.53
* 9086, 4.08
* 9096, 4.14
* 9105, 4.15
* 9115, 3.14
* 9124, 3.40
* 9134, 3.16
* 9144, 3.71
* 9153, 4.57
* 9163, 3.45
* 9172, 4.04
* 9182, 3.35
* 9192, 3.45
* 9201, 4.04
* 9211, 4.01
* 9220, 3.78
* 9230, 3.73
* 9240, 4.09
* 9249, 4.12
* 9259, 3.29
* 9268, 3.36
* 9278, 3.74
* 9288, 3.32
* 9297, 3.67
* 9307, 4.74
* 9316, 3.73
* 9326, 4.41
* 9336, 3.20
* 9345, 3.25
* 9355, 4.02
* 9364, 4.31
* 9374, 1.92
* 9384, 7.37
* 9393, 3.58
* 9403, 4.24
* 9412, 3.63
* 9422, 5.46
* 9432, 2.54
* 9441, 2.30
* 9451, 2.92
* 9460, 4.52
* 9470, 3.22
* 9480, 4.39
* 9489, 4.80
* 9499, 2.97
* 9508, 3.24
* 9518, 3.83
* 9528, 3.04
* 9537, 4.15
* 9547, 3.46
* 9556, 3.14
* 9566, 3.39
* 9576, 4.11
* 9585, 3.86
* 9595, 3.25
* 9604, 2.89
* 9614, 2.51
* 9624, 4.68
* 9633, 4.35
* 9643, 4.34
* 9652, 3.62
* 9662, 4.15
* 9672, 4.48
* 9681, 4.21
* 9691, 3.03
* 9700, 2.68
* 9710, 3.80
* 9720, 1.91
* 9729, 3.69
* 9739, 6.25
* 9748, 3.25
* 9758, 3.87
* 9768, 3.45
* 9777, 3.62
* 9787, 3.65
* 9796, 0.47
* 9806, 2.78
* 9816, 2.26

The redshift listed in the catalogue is 0.762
